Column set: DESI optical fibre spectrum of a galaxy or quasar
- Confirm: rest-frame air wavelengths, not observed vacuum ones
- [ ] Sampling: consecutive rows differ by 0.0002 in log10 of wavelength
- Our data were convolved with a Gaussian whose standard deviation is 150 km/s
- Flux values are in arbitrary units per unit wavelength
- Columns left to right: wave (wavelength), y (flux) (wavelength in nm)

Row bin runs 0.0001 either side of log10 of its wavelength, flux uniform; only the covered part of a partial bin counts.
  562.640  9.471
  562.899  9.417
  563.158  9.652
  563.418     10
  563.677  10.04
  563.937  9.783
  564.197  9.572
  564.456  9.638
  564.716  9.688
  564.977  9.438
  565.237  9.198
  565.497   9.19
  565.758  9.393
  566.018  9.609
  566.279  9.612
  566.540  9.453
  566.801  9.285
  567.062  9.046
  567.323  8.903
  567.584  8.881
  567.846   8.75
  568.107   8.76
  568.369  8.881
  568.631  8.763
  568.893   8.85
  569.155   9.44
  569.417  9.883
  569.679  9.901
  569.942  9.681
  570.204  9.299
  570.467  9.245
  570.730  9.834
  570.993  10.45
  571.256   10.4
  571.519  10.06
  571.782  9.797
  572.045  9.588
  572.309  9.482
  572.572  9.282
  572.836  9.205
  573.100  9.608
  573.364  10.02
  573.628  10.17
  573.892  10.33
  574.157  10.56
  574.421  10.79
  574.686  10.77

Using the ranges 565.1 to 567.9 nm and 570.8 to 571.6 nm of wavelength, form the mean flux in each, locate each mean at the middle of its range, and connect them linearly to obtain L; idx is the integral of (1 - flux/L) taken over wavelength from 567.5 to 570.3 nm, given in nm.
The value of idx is 0.165 nm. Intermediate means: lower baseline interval 9.22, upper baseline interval 10.3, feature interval 9.19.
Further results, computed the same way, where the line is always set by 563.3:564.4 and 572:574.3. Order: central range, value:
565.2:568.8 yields 0.26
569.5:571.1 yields 0.02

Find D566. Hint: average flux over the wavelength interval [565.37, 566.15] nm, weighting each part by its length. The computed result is 9.4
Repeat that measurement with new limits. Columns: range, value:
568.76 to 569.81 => 9.52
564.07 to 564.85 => 9.63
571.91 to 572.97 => 9.39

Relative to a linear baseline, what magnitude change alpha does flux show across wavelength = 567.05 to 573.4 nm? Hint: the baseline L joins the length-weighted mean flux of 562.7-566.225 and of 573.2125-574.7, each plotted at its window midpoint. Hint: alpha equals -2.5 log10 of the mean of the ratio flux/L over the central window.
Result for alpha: 0.07 mag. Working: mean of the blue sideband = 9.58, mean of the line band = 9.44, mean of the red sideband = 10.4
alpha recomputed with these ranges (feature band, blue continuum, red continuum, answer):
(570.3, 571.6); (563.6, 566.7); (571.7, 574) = -0.033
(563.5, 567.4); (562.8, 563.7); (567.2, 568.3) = -0.019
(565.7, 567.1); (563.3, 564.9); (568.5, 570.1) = 0.022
